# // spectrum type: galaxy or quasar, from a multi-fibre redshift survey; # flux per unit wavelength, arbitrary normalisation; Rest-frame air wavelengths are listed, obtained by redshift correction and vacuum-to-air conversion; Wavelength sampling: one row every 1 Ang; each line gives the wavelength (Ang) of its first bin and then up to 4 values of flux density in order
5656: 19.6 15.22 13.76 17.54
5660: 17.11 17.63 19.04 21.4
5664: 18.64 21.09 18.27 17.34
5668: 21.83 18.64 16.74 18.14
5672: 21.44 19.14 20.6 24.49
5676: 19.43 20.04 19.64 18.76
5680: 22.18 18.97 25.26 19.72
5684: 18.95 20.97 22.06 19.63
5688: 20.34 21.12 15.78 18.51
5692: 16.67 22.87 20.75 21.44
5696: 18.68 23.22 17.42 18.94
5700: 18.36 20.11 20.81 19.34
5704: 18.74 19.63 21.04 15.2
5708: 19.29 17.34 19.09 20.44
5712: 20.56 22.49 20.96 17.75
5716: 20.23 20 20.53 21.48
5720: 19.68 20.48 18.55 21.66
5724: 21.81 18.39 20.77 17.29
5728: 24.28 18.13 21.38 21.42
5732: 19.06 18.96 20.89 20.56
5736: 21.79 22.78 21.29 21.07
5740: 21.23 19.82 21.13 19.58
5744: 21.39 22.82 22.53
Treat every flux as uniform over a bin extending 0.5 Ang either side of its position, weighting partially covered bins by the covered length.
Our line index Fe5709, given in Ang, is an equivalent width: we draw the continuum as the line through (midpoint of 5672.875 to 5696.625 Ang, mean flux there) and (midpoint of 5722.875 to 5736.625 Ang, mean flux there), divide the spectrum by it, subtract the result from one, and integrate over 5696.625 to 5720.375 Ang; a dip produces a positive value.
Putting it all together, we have 0.8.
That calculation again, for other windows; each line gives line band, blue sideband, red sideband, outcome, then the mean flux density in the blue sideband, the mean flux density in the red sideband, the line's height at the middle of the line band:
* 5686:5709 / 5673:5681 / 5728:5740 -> 1.3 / 20.5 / 20.8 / 20.6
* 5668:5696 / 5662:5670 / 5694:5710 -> -1.0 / 19.4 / 19.3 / 19.4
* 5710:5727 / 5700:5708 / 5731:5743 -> -0.3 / 19.2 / 20.8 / 19.9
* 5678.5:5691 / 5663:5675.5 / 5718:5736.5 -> -0.2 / 19.8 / 20.4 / 19.9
